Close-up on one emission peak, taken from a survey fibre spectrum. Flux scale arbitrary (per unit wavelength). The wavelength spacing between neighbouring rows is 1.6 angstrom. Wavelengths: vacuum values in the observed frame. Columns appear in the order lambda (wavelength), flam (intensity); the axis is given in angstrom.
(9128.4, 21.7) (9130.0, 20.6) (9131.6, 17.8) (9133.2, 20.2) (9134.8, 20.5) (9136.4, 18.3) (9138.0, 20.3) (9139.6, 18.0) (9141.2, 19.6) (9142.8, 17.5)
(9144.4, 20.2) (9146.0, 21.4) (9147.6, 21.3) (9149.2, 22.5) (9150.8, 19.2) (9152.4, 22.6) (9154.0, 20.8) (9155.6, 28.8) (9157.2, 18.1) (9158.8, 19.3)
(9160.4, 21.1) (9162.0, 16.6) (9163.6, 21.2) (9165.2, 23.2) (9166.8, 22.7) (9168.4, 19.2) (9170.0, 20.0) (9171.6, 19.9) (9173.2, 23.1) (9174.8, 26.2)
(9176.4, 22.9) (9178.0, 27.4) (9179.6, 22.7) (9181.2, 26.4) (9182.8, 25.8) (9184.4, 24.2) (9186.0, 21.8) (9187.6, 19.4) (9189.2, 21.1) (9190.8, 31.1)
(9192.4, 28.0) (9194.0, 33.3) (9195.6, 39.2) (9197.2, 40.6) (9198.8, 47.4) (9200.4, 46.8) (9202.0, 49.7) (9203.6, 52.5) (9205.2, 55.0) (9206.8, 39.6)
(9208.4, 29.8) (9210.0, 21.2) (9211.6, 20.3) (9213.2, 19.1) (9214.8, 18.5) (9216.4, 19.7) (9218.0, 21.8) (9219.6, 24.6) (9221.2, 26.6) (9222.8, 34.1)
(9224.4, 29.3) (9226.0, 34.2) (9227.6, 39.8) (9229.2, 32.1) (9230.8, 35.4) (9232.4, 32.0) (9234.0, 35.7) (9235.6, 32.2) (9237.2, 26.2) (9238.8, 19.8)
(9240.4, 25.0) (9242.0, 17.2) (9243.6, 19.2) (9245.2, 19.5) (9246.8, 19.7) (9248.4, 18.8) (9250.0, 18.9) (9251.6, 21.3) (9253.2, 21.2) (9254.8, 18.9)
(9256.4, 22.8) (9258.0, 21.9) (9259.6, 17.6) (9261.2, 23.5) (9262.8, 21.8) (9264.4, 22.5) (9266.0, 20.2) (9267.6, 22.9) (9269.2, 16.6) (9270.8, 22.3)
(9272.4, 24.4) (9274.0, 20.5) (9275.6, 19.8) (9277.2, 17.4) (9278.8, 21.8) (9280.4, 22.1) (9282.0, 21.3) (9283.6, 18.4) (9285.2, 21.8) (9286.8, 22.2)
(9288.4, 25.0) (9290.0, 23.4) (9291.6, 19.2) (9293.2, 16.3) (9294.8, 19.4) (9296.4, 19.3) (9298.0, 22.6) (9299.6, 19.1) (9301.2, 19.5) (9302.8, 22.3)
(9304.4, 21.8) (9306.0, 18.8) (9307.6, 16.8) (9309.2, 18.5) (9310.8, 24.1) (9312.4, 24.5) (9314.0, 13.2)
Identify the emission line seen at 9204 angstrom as H-alpha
